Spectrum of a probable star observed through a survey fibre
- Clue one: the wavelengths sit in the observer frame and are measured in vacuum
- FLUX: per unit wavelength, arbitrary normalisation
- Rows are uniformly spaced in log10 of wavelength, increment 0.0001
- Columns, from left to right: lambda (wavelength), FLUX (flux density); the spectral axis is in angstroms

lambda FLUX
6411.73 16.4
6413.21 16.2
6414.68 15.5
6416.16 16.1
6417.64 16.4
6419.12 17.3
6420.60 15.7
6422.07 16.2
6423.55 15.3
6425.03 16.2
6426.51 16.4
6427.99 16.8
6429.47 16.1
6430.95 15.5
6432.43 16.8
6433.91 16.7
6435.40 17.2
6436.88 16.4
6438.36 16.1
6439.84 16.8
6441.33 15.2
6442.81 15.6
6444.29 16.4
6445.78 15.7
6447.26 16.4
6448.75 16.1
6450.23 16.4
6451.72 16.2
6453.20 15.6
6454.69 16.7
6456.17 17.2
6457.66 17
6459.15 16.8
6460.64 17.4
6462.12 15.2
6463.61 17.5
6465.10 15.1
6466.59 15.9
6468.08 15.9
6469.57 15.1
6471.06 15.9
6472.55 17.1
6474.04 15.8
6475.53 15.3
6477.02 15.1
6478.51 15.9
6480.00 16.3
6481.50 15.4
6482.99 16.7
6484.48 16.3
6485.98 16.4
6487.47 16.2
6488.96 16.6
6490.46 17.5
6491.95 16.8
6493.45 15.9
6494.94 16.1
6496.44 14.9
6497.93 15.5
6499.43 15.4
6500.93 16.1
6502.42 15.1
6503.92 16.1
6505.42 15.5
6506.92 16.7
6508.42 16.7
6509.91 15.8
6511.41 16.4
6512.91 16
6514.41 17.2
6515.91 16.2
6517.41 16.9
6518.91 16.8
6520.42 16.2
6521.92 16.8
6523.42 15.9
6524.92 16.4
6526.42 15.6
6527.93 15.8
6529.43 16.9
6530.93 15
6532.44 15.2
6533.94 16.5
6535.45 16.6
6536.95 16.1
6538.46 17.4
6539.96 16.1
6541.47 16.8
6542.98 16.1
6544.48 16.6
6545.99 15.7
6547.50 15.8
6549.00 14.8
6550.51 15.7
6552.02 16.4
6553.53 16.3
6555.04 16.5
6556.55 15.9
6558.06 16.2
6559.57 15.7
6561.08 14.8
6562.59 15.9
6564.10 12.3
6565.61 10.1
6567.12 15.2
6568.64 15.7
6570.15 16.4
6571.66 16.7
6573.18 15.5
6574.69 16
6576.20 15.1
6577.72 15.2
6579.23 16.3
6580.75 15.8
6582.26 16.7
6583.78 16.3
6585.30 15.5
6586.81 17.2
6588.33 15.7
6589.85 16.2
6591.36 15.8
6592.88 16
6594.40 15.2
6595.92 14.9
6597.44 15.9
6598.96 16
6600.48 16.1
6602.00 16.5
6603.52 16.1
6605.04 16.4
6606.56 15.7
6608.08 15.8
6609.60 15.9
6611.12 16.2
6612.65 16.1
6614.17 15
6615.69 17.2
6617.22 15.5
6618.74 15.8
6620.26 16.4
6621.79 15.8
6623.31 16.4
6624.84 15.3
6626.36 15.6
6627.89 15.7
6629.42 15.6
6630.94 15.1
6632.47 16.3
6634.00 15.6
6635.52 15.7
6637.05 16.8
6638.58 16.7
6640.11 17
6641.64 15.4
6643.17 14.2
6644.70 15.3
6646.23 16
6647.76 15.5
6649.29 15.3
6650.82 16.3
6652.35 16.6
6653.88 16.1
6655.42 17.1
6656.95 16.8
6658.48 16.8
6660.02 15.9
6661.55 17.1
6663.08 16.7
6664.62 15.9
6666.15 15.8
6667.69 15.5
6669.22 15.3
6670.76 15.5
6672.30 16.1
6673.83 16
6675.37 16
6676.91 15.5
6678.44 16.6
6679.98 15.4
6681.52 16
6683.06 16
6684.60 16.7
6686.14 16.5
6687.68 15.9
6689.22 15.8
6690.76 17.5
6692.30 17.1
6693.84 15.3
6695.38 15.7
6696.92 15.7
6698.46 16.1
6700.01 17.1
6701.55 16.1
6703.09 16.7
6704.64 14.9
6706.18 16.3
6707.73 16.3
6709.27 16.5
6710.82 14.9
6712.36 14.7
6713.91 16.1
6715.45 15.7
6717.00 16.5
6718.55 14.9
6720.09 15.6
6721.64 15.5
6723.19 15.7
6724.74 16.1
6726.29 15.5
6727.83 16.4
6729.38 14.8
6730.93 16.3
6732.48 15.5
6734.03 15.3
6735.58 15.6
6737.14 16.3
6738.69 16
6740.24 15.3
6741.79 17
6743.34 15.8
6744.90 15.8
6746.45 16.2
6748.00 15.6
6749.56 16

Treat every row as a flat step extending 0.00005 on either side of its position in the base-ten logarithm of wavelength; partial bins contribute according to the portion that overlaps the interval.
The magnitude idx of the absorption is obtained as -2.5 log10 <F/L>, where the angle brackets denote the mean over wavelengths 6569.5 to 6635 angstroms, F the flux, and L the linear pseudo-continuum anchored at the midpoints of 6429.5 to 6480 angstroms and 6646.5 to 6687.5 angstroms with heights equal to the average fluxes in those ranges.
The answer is 0.01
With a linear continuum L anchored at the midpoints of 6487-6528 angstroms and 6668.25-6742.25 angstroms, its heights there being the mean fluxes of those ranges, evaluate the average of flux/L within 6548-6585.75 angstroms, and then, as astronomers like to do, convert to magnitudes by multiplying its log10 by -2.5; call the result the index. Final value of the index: 0.04 mag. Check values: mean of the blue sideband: 16.2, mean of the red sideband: 15.9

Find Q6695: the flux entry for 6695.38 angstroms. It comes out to 15.7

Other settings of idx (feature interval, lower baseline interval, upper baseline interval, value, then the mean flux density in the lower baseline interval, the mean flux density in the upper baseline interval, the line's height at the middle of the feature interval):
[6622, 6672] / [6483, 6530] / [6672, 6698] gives 0.01 mag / 16.2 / 16.1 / 16.1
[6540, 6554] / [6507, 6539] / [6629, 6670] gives 0.02 mag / 16.3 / 16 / 16.3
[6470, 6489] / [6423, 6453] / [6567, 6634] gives 0.01 mag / 16.2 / 15.9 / 16.1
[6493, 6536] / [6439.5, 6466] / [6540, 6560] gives 0.00 mag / 16.3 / 16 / 16.1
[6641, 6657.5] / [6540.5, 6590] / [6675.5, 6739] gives 0.00 mag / 15.7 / 15.9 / 15.8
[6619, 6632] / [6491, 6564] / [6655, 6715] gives 0.02 mag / 16.1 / 16.1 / 16.1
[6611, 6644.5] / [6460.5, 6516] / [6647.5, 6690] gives 0.02 mag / 16.1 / 16.1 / 16.1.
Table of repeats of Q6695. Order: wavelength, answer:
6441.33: 15.2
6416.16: 16.1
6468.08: 15.9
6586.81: 17.2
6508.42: 16.7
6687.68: 15.9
